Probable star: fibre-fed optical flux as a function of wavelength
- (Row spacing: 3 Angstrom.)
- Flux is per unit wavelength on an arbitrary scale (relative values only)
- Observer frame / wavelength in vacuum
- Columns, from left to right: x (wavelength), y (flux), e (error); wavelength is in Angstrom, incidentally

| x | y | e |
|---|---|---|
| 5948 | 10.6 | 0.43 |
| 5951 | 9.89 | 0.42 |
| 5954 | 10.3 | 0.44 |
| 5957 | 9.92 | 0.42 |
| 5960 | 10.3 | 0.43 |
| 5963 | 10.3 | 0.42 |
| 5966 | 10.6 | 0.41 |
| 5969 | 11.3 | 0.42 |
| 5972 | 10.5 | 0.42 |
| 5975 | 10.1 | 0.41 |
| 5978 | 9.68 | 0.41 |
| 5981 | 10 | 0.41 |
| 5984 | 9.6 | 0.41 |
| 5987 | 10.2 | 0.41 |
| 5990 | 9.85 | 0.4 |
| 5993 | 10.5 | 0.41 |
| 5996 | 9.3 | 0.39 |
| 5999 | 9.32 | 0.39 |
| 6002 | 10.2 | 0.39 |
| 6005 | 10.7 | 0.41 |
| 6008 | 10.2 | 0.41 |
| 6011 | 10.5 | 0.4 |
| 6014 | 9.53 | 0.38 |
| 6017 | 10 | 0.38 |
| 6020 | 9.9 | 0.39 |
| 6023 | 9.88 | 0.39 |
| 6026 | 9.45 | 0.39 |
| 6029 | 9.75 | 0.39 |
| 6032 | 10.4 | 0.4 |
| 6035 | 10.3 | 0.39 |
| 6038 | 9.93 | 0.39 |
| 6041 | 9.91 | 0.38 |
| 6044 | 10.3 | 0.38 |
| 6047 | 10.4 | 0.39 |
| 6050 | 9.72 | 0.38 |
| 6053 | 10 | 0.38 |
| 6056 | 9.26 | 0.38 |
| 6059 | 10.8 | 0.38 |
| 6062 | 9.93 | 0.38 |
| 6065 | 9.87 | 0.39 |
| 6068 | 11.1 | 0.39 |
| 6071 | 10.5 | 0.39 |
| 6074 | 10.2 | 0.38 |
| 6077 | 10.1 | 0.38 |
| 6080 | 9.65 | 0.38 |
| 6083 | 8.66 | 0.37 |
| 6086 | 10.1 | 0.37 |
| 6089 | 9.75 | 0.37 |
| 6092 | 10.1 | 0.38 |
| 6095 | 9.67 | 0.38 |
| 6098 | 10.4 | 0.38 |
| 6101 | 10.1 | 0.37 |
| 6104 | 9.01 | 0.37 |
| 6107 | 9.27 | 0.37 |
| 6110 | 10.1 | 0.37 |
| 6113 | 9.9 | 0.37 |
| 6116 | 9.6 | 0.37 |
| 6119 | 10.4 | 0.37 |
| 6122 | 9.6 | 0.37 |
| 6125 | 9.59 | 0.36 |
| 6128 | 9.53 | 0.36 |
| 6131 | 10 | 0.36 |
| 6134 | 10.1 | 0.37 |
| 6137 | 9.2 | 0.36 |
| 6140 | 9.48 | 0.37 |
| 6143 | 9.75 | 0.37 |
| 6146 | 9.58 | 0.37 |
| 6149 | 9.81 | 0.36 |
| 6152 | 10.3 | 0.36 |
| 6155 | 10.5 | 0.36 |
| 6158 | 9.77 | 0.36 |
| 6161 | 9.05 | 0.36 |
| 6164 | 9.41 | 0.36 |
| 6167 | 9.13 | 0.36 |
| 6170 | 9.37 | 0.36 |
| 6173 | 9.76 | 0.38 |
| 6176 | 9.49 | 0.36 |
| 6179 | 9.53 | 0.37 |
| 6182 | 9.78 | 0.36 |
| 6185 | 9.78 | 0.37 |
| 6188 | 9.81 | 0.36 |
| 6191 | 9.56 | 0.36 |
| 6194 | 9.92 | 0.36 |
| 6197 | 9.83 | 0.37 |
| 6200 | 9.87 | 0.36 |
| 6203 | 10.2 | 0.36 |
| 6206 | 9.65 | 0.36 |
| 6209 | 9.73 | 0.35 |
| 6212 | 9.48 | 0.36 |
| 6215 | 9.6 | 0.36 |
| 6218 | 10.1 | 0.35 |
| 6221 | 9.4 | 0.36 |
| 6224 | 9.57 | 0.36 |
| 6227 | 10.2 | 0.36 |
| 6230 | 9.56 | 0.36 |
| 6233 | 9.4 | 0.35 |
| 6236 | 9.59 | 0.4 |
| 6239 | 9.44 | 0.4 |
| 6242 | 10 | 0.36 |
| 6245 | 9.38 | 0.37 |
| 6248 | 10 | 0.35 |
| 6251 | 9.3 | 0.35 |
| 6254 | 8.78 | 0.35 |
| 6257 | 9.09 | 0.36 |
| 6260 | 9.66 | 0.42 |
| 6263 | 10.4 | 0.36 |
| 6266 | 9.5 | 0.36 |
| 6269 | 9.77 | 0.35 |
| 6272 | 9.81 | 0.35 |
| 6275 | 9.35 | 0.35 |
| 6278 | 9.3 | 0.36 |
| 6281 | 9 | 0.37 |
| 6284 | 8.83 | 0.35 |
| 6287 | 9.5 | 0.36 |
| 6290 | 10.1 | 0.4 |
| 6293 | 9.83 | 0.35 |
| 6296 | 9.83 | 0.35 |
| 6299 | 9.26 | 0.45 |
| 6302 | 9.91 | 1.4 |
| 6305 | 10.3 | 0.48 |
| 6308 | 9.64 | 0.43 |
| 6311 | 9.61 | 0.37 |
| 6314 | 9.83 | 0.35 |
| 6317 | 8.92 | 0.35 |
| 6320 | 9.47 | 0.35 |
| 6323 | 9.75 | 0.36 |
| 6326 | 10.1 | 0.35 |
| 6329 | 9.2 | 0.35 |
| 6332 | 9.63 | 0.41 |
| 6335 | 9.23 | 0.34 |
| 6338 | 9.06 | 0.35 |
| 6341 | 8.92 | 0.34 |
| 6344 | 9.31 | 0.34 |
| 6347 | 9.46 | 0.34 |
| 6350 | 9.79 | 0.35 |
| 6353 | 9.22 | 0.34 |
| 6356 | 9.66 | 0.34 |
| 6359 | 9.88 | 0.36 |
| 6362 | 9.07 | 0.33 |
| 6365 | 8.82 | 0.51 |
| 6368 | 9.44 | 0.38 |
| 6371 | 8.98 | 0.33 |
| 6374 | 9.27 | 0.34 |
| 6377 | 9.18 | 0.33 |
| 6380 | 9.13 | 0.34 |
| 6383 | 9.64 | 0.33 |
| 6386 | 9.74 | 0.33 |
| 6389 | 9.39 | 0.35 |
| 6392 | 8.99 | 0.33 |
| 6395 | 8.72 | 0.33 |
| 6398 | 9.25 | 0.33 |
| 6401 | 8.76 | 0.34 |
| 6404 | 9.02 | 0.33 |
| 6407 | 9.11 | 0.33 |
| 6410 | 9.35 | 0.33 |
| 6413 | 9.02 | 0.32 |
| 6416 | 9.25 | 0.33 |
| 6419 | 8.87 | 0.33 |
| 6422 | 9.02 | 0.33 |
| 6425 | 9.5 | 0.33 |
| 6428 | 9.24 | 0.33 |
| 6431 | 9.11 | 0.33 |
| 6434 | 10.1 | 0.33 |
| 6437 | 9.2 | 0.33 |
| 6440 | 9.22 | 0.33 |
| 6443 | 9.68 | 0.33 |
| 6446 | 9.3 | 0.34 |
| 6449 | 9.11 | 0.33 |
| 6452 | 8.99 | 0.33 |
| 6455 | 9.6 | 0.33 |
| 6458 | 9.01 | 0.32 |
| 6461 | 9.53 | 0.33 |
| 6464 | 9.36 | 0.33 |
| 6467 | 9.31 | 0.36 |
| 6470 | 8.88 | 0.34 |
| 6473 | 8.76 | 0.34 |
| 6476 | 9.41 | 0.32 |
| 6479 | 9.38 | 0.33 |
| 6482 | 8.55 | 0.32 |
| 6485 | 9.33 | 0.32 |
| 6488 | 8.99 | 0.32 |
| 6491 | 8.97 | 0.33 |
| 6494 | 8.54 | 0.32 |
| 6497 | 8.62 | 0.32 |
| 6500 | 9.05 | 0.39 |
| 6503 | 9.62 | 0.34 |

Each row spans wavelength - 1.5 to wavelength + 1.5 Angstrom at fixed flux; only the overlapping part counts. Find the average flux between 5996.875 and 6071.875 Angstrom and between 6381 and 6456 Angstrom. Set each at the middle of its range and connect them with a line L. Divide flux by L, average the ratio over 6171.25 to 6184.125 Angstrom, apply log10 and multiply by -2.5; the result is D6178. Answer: 0.01 mag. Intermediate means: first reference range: 10.1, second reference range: 9.24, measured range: 9.64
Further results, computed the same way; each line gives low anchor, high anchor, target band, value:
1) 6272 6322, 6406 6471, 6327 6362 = 0.007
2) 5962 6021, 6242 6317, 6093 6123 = 0.009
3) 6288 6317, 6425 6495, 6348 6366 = 0.017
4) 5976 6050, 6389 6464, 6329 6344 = 0.019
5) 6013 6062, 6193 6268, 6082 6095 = 0.022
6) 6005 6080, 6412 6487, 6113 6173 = 0.019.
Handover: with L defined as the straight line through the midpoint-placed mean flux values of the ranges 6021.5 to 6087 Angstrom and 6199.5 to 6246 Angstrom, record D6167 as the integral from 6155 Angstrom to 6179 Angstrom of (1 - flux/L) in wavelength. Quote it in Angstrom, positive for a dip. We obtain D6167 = 0.7 Angstrom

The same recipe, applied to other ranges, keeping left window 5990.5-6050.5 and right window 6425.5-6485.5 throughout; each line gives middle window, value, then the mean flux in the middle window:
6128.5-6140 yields 0.1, 9.71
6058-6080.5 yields -0.8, 10.3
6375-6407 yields 0.6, 9.18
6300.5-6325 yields -0.5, 9.69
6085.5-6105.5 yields 0.0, 9.86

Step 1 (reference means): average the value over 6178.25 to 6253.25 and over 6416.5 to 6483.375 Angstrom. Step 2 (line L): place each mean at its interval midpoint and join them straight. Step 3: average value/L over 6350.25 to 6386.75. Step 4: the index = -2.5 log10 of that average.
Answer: 0.01 mag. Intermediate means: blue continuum 9.7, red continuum 9.23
